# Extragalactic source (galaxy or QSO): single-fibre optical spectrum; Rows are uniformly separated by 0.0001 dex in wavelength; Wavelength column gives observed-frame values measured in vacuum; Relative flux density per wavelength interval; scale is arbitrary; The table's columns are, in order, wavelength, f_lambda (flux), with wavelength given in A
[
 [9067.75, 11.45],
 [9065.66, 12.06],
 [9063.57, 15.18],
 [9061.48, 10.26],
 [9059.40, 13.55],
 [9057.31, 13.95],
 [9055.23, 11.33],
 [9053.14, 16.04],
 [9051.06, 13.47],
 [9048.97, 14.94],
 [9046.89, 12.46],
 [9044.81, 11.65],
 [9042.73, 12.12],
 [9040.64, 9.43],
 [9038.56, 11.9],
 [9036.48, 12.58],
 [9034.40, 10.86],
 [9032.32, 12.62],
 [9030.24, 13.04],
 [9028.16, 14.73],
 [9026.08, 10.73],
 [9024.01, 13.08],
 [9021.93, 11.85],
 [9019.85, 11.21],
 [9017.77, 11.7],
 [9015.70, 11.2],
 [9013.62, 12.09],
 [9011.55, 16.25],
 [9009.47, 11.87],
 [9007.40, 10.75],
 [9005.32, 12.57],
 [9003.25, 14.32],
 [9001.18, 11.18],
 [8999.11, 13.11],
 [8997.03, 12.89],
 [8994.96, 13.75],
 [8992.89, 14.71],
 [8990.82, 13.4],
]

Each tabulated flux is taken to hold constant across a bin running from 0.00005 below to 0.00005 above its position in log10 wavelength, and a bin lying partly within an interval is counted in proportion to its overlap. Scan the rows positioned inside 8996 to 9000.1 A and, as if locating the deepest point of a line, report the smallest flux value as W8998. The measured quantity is 12.89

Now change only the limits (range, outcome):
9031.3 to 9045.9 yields 9.43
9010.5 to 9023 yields 11.2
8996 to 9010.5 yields 10.75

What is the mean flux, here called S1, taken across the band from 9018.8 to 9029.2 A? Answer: 12.3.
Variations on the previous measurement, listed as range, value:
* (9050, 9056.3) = 13.6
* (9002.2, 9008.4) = 12.6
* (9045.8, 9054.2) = 14.2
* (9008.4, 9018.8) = 12.6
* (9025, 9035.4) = 12.4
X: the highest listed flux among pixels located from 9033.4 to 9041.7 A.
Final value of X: 12.58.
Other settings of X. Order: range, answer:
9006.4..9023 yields 16.25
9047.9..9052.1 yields 14.94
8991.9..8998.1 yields 14.71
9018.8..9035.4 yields 14.73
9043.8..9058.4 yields 16.04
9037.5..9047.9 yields 12.46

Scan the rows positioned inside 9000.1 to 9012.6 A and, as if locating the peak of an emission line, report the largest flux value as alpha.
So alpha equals 16.25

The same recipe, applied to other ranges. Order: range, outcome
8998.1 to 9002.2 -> 13.11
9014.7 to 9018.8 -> 11.7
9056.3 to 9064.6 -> 15.18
